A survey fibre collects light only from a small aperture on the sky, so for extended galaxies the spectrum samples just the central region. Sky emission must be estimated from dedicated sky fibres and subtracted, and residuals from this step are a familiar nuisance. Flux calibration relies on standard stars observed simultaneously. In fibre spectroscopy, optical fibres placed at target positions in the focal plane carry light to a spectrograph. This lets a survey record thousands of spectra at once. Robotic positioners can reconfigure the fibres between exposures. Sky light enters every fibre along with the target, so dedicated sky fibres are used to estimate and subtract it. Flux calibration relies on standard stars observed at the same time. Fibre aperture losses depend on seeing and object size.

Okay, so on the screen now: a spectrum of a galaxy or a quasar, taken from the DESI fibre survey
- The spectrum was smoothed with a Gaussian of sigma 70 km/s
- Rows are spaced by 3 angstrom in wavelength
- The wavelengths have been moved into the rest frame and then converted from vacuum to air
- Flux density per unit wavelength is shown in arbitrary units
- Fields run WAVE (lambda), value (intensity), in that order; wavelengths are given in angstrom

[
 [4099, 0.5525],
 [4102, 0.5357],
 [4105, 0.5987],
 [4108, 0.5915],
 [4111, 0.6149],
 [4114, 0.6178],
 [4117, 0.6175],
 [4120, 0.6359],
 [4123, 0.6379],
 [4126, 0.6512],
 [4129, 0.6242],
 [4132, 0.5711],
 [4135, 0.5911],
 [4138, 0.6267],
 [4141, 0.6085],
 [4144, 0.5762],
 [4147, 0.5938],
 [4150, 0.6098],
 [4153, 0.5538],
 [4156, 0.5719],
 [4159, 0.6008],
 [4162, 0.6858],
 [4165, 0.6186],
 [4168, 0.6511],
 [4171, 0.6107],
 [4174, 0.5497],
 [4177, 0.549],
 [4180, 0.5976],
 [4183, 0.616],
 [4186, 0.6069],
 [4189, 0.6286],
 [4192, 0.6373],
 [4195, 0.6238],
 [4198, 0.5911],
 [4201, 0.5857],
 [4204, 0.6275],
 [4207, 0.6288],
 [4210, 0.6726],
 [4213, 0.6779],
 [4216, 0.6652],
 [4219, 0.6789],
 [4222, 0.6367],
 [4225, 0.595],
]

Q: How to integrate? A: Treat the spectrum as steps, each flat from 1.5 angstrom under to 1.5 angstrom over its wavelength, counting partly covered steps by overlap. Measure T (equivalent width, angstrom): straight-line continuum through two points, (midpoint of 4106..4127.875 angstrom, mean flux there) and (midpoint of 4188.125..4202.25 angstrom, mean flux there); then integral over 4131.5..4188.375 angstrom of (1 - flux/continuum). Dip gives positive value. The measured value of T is 1.6 angstrom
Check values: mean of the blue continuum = 0.623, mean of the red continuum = 0.613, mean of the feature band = 0.6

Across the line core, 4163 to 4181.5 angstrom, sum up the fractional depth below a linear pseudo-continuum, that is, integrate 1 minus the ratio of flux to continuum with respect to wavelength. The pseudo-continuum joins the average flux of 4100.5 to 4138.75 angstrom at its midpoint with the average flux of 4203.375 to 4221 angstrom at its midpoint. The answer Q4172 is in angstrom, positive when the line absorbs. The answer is 1.1 angstrom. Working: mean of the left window 0.608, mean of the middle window 0.599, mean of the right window 0.659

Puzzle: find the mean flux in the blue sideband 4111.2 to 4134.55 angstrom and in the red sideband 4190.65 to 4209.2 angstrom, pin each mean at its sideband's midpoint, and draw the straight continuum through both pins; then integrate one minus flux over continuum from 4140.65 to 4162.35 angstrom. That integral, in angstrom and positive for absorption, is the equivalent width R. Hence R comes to 0.9 angstrom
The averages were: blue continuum 0.62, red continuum 0.618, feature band 0.595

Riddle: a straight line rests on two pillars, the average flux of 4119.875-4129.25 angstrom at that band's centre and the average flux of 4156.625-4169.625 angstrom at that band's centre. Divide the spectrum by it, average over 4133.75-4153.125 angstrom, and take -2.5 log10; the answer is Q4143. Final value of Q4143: 0.070 mag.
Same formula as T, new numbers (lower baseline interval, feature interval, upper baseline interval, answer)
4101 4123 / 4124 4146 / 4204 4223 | 0.4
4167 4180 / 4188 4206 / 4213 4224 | 0.3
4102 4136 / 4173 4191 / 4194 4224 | 1.0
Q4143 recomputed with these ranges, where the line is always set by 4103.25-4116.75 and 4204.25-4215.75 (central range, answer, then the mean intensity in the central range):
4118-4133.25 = -0.02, 0.625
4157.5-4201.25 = 0.05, 0.611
